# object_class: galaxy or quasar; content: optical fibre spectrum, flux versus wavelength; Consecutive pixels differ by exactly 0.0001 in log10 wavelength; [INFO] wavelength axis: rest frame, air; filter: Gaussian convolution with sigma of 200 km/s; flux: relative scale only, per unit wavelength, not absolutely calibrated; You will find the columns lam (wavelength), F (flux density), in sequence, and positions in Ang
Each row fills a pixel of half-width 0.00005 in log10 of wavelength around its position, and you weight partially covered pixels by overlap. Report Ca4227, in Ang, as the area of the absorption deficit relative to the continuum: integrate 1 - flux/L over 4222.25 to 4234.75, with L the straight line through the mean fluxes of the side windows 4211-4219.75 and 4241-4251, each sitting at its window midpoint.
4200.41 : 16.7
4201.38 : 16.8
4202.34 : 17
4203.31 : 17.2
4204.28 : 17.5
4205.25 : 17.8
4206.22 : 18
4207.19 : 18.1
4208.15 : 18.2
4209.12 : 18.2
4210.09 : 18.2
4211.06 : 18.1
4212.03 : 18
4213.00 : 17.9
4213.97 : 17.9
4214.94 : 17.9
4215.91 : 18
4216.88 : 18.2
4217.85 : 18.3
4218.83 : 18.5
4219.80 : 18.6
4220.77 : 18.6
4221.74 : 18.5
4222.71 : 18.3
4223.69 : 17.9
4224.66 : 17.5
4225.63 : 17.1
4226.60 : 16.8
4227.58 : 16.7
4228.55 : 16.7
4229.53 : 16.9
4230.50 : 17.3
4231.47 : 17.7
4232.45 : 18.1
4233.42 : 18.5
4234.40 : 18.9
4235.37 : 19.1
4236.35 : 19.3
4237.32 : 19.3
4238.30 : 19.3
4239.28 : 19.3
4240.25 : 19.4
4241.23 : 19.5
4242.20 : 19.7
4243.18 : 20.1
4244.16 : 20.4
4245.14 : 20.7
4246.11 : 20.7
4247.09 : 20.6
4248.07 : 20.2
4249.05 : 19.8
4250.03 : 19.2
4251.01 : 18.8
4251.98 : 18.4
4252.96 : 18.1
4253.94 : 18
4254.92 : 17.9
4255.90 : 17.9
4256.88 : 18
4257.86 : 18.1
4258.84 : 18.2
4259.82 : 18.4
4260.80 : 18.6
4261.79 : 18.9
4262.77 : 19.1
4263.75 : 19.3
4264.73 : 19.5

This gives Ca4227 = 0.9 Ang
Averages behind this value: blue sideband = 18.1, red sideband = 20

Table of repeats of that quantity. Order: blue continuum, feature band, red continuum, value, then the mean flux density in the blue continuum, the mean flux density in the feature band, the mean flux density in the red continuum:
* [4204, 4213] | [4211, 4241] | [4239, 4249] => 1.4 Ang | 18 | 18.2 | 20.1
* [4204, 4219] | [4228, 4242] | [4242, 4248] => 0.8 Ang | 18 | 18.5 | 20.4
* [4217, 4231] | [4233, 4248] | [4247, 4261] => -1.2 Ang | 17.7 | 19.7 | 18.6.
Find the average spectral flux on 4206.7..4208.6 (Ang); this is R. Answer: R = 18.2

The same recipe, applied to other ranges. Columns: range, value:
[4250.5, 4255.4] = 18.3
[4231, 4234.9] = 18.3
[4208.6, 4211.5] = 18.2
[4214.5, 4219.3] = 18.2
